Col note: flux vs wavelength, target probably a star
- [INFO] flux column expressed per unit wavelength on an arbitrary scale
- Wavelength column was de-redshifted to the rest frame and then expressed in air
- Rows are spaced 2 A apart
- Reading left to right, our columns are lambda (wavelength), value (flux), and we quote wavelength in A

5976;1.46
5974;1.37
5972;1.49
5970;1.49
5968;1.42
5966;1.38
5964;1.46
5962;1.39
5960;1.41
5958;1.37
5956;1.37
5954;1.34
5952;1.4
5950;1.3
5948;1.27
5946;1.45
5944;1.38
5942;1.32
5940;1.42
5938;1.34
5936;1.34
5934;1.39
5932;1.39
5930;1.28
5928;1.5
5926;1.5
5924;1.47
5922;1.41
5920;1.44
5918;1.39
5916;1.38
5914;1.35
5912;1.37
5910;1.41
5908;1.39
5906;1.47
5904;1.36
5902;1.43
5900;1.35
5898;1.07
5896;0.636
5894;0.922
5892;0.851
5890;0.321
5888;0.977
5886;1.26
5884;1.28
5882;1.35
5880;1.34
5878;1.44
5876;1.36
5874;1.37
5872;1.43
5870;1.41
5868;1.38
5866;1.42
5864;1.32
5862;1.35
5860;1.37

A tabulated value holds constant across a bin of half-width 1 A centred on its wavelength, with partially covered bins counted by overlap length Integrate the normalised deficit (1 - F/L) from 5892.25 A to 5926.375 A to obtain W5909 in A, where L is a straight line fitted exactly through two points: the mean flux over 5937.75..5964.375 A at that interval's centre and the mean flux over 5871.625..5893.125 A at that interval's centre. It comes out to -1.3 A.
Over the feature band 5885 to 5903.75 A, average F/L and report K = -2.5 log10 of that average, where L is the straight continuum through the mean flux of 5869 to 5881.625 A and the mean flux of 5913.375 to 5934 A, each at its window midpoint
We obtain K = 0.37 mag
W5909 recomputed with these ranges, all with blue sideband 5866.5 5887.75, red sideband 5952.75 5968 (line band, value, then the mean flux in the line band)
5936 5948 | 0.1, 1.37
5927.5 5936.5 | 0.0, 1.38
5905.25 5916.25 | -0.2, 1.39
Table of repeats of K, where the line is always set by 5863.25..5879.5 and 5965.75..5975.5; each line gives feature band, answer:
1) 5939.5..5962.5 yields 0.05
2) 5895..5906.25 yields 0.17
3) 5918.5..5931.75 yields -0.01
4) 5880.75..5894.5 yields 0.36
